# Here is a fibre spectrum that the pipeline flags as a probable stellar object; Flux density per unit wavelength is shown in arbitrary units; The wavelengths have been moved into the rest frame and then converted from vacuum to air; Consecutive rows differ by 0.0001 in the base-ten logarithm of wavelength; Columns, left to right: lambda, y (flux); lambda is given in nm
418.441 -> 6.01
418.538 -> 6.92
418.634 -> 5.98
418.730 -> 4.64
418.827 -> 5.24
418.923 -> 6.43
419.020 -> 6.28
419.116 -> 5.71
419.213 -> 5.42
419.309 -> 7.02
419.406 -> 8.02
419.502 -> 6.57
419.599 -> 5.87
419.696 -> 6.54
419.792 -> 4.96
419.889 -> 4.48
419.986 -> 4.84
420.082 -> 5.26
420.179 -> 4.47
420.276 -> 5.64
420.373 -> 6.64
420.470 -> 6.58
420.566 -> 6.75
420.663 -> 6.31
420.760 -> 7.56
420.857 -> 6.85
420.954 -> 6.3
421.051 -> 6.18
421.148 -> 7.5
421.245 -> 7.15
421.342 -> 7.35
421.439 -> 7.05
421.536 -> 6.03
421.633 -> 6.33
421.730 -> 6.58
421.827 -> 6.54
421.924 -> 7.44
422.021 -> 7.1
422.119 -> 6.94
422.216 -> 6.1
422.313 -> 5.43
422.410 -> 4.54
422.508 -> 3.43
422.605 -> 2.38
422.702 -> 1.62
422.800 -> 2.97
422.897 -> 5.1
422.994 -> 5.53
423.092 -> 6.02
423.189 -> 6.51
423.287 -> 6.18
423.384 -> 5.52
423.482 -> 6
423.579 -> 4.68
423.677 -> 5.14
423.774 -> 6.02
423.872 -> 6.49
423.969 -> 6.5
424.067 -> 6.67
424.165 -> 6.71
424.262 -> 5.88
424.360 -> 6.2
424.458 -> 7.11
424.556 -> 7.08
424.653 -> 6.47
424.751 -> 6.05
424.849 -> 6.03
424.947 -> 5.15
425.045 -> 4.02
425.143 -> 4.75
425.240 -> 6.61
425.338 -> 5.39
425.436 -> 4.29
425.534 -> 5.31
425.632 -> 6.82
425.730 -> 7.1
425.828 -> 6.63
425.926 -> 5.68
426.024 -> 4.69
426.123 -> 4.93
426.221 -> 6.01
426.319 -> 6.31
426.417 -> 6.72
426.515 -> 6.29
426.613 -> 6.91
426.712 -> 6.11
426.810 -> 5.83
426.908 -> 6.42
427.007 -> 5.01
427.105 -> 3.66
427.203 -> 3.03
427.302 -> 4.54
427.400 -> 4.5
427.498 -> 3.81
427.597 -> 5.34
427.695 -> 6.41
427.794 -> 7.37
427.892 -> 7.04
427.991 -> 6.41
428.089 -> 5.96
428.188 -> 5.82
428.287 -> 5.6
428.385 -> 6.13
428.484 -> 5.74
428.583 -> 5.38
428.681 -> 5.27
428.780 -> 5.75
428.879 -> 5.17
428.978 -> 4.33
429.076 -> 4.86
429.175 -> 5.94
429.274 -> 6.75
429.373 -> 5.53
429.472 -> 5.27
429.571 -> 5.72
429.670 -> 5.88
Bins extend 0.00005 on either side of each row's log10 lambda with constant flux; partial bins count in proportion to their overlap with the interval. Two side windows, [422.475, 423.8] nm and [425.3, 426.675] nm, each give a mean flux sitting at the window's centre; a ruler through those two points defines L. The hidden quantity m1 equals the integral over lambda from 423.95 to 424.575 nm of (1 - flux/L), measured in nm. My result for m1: -0.16 nm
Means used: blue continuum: 4.79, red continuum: 5.94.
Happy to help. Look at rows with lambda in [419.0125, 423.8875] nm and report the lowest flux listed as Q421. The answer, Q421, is 1.62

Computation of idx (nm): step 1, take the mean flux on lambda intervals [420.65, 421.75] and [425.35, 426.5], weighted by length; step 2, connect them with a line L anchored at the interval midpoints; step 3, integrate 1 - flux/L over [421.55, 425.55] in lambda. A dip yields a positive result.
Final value 0.43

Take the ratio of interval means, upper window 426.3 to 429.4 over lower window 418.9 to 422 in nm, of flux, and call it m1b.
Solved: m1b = 0.9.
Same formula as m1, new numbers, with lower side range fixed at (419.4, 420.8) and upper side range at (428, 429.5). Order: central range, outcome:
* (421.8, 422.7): 0.09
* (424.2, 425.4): -0.03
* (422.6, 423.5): 0.15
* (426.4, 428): 0.03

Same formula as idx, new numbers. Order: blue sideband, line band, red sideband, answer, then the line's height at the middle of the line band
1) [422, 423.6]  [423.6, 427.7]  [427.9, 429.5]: -0.30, 5.33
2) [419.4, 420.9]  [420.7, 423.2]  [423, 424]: 0.04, 5.95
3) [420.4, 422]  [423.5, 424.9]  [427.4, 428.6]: 0.04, 6.38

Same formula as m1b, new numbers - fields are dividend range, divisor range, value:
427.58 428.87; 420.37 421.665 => 0.89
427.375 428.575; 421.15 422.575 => 0.93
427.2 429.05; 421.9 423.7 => 1.07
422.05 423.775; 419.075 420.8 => 0.83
